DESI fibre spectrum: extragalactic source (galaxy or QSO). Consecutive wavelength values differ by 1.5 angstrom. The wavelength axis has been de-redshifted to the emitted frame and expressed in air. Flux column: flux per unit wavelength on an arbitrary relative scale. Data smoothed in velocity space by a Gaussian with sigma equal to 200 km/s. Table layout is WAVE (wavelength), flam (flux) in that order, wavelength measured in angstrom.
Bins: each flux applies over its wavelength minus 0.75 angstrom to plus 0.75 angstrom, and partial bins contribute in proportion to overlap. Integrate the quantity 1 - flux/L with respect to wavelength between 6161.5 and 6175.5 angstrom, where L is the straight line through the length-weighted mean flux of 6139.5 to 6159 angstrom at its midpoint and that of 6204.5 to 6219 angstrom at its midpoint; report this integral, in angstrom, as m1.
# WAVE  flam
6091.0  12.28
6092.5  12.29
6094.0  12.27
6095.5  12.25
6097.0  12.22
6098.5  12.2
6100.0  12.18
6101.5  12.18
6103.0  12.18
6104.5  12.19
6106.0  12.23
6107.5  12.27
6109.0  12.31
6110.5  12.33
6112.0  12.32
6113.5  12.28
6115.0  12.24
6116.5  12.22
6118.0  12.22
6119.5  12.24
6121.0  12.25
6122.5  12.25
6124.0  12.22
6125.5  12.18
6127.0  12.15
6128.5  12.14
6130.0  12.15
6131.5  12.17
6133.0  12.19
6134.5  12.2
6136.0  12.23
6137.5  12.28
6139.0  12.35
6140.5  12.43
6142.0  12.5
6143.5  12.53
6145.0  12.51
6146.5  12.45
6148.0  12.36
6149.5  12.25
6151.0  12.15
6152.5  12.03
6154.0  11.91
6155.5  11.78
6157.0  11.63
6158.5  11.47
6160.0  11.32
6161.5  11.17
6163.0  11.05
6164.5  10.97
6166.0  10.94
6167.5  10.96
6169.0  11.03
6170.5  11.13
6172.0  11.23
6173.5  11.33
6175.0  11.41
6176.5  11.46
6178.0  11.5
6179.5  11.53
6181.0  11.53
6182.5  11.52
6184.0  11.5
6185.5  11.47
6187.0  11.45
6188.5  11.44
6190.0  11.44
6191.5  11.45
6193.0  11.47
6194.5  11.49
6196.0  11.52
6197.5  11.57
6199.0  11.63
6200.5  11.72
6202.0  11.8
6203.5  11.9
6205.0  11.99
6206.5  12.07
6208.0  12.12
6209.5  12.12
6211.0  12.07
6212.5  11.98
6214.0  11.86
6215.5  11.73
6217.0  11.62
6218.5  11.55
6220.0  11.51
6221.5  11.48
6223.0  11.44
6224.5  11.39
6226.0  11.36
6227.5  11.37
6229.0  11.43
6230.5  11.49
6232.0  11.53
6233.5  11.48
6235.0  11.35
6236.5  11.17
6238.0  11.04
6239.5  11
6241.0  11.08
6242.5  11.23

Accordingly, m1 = 1.1 angstrom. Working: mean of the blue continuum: 12.2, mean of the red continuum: 11.9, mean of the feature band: 11.1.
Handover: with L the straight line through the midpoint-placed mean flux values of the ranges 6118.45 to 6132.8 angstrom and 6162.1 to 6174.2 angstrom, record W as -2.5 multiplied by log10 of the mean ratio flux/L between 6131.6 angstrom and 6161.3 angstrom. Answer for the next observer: -0.04 mag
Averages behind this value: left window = 12.2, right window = 11.1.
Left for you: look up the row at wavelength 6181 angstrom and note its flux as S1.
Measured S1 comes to 11.53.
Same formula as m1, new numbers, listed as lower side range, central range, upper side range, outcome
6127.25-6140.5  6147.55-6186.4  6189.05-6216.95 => 1.7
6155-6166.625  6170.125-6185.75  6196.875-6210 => 0.1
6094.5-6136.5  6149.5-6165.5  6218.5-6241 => 0.4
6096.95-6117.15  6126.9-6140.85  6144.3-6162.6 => -0.2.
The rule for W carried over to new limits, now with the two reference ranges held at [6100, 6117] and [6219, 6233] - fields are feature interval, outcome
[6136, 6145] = -0.03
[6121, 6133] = -0.01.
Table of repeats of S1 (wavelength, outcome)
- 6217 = 11.62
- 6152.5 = 12.03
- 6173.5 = 11.33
